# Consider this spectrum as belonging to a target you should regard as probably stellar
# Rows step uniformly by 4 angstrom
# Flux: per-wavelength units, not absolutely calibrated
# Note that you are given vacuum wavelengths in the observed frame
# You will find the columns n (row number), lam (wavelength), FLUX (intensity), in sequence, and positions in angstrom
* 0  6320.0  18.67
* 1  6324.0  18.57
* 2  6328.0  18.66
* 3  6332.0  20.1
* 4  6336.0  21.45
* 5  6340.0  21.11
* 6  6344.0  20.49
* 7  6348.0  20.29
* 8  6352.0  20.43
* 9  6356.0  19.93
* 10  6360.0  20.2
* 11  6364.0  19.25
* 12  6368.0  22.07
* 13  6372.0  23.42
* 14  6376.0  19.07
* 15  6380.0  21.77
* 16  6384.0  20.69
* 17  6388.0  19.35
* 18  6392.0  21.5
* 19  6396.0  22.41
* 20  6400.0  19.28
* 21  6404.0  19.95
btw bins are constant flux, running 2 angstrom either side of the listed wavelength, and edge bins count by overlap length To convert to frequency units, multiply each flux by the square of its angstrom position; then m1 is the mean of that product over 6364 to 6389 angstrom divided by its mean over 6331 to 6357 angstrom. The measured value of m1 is 1.0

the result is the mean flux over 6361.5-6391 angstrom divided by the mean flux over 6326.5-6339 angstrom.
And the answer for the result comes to 1.03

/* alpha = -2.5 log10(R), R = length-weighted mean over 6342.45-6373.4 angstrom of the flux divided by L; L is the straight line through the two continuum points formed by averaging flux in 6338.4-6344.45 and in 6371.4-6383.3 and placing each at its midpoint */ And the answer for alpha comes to 0.014 mag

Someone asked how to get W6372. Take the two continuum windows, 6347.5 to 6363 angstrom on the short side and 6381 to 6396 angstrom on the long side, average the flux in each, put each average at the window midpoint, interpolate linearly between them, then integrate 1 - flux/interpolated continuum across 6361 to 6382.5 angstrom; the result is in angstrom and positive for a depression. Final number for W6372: -0.6 angstrom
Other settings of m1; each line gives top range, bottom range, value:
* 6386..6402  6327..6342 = 1.03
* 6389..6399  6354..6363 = 1.08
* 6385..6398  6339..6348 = 1.04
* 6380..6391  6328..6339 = 1.02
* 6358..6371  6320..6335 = 1.09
